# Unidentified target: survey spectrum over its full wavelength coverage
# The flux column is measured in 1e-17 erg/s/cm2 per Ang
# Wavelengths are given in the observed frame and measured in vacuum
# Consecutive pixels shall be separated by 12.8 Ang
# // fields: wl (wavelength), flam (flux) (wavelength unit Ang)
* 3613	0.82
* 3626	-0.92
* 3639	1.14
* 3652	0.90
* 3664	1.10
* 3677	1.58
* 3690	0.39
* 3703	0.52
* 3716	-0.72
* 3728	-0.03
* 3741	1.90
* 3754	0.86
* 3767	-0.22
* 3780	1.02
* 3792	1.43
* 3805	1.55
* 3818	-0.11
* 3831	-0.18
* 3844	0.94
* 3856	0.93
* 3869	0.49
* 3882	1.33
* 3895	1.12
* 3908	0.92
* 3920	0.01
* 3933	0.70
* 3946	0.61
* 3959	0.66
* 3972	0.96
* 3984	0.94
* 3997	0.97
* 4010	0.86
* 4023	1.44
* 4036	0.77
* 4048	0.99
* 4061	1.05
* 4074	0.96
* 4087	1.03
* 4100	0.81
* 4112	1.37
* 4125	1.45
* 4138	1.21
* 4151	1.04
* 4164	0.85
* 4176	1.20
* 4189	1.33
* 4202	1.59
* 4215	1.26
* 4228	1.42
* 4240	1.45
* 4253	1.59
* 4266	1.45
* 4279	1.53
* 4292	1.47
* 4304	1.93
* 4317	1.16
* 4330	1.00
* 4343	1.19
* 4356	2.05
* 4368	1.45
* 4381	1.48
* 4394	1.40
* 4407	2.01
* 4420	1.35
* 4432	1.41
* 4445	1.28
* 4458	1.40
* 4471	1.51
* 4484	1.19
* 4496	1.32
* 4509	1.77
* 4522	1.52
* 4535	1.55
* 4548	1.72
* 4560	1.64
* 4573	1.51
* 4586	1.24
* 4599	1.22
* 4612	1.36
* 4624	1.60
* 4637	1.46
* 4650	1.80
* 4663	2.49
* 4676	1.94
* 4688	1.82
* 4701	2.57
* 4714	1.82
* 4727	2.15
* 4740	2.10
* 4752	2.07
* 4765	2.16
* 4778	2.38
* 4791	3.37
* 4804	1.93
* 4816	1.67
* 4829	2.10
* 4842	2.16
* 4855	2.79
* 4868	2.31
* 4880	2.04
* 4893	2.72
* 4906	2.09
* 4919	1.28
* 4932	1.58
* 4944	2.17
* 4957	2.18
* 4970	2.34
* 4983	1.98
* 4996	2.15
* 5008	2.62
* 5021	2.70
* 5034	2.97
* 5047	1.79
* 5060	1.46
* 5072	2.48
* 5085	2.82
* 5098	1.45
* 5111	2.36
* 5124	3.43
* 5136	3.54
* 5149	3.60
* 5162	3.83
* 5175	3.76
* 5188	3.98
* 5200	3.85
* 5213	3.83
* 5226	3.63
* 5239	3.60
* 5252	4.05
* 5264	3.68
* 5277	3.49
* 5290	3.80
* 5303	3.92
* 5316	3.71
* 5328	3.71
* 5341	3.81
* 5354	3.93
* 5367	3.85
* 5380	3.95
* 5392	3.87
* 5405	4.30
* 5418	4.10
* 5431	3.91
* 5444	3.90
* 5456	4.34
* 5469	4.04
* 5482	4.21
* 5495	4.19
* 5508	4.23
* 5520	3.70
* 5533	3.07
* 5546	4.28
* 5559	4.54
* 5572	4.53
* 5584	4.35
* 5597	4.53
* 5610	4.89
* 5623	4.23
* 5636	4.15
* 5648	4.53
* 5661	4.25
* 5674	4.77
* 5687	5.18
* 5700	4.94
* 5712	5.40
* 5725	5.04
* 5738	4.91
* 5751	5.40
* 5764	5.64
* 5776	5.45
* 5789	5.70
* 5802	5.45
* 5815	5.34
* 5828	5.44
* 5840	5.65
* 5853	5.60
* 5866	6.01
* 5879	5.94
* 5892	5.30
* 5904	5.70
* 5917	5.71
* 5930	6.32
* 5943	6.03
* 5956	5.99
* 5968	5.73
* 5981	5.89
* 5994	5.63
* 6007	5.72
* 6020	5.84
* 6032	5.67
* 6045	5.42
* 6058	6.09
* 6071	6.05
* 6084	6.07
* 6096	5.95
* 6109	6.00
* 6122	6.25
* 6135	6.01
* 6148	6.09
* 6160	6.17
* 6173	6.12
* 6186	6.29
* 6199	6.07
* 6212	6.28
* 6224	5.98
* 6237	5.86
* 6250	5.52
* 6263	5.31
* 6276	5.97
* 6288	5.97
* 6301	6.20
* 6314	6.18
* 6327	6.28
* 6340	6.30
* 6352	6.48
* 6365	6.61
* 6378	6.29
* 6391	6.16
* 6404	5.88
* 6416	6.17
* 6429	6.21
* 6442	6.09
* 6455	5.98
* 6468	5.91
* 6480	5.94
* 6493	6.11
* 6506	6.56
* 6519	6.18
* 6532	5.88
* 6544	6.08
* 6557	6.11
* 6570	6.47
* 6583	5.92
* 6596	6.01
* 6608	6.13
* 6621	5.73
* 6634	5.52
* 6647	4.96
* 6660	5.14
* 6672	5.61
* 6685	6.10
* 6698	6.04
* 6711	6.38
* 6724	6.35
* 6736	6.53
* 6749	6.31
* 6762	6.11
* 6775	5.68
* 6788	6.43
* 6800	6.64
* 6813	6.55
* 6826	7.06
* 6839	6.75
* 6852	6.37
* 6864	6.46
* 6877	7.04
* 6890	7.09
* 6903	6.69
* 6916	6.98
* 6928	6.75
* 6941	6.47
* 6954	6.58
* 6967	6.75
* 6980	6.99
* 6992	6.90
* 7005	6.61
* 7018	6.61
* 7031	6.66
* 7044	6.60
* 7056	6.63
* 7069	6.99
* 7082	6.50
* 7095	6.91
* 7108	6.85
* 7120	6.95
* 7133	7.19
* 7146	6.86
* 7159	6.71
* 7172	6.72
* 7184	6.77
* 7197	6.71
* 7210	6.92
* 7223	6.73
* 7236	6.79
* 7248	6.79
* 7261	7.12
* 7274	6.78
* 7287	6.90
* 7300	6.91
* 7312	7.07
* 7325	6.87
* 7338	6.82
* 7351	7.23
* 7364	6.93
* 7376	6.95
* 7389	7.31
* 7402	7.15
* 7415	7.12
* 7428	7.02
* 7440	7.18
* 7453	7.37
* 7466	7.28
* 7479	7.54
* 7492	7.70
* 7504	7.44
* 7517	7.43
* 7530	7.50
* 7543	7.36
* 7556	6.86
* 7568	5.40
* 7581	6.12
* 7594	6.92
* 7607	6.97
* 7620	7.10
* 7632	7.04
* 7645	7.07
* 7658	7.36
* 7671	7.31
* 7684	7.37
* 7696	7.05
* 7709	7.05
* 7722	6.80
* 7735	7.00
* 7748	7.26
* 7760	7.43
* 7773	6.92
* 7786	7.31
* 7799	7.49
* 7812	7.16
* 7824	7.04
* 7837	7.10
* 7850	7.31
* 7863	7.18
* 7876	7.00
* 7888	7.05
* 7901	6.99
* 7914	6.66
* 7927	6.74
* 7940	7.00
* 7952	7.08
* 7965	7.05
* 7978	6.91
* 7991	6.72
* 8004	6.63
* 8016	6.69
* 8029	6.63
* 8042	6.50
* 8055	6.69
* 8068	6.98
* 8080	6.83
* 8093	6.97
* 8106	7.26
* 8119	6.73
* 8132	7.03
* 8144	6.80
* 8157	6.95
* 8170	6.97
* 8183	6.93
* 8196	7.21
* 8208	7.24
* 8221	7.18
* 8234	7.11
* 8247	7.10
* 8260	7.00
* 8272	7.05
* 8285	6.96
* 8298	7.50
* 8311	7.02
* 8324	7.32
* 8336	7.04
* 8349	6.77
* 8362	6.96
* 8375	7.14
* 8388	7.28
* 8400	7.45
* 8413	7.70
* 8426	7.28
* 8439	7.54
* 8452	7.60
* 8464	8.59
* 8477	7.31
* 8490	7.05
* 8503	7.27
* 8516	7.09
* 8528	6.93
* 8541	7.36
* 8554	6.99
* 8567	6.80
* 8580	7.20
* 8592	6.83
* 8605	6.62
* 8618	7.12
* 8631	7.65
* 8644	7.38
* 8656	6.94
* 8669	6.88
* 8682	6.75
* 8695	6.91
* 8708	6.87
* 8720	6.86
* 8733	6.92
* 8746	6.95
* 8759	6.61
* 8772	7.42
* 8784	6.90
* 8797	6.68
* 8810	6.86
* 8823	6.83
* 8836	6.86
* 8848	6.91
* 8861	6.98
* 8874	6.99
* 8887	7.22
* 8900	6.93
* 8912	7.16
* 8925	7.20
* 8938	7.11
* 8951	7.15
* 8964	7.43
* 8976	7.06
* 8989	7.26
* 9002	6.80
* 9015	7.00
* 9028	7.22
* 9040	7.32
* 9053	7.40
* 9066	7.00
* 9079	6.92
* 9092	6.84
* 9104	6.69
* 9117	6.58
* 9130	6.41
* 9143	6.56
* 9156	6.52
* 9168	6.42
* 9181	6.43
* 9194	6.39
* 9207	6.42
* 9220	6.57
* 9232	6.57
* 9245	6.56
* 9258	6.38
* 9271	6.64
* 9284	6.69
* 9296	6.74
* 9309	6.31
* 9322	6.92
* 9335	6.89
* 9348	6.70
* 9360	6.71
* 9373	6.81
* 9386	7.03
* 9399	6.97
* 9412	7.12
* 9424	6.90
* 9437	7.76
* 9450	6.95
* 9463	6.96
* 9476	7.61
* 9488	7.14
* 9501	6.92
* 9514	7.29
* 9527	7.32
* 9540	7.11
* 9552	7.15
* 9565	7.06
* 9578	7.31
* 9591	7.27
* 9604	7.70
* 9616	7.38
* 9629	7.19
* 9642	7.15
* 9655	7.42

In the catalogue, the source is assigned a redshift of 0.28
